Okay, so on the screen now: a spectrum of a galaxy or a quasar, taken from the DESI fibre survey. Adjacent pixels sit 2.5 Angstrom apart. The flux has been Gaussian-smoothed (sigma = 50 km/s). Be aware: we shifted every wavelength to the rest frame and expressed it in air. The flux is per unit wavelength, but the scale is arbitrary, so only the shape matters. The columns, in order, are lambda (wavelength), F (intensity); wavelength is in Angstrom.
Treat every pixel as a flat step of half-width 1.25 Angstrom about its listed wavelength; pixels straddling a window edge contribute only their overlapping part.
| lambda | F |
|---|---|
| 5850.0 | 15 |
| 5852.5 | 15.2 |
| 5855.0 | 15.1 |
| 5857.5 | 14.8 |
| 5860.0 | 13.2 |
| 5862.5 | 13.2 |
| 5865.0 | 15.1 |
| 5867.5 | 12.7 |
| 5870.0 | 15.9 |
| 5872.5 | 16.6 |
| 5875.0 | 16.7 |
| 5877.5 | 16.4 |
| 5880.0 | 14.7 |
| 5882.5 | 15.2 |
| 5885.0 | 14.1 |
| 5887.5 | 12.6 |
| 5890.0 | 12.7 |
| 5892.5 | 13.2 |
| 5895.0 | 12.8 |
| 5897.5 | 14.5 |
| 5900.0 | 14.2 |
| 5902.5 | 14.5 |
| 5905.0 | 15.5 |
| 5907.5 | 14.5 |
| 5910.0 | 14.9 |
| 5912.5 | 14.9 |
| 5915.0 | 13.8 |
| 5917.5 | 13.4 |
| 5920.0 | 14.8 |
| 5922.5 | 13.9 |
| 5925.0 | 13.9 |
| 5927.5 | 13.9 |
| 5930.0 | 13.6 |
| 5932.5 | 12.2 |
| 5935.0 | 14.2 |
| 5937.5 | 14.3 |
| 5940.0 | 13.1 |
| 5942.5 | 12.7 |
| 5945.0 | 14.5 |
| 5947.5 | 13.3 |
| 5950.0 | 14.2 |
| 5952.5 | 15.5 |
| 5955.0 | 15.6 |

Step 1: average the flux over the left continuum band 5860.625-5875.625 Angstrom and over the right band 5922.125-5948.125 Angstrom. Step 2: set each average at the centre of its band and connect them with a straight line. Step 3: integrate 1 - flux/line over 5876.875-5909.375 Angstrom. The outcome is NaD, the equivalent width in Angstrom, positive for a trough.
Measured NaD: 0.47 Angstrom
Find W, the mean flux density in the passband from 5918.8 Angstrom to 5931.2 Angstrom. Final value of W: 14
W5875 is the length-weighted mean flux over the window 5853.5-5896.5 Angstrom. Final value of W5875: 14.4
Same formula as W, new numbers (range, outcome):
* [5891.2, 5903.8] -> 13.8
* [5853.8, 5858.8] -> 14.9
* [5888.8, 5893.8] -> 13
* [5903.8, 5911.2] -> 15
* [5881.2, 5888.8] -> 14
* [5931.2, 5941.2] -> 13.5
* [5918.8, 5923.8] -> 14.3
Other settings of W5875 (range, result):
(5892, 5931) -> 14.2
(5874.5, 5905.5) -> 14.3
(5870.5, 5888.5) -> 15.3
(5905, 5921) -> 14.5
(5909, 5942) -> 13.9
